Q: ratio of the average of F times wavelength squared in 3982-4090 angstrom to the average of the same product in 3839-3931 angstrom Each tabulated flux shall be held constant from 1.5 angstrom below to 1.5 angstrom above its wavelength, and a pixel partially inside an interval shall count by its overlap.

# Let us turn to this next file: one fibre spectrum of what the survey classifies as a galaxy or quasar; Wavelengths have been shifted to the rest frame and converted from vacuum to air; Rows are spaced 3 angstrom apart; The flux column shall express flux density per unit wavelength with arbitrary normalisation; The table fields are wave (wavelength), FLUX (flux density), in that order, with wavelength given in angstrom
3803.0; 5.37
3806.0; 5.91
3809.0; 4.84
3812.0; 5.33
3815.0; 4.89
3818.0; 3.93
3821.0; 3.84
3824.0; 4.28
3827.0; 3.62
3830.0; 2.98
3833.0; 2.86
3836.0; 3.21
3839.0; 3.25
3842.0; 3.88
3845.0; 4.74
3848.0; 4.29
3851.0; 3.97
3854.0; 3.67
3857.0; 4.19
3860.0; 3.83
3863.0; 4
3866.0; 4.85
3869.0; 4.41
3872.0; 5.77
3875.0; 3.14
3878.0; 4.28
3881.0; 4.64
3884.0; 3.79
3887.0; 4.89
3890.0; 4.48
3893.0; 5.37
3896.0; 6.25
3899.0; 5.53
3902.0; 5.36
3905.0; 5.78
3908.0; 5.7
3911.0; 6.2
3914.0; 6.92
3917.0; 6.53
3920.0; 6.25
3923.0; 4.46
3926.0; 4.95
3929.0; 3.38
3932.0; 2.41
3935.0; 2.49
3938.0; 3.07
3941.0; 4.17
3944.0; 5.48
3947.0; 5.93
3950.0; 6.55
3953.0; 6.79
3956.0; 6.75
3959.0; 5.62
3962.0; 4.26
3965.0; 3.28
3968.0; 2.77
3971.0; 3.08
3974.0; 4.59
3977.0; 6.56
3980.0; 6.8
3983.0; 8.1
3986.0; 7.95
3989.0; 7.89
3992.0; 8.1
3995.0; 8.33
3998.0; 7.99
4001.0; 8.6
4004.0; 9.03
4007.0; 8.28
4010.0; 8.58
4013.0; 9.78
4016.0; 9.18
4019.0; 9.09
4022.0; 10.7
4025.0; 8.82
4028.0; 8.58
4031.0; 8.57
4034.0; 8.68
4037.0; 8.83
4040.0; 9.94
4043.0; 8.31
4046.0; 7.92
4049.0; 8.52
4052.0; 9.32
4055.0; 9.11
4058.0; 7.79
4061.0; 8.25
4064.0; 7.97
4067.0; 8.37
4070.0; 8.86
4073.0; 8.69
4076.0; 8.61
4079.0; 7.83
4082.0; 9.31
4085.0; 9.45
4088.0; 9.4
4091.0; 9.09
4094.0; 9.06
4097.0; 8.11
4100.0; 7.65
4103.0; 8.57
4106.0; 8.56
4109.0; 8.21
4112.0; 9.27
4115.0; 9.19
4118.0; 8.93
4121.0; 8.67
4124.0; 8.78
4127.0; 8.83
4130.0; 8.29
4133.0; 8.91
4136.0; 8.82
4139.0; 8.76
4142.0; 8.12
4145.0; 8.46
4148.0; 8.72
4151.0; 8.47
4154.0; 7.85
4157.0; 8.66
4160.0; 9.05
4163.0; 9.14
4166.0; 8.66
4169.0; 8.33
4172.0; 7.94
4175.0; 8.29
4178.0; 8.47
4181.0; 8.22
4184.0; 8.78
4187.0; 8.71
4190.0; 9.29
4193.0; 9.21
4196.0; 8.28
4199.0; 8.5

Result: 1.95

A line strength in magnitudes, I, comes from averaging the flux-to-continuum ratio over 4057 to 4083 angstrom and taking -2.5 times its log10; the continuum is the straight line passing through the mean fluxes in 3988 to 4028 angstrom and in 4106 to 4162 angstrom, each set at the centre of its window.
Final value 0.04 mag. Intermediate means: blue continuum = 8.8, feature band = 8.4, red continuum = 8.67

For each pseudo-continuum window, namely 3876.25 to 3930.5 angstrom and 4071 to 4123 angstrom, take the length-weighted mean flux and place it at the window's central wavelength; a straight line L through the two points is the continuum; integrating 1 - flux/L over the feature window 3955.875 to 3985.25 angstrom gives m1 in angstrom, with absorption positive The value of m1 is 5.93 angstrom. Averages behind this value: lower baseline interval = 5.25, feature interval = 5.18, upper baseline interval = 8.74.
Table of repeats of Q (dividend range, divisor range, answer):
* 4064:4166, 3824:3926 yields 2.10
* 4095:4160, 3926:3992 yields 1.79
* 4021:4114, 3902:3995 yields 1.69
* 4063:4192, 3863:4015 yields 1.65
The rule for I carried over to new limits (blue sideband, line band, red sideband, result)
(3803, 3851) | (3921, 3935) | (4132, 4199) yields 0.410 mag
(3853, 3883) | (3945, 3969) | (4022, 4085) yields 0.197 mag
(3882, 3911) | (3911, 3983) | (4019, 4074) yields 0.268 mag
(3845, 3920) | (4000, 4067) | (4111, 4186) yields -0.247 mag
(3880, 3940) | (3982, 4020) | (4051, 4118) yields -0.234 mag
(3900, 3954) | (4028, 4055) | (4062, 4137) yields -0.171 mag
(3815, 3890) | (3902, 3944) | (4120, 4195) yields 0.047 mag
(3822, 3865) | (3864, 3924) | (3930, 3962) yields -0.204 mag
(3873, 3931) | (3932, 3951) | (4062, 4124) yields 0.321 mag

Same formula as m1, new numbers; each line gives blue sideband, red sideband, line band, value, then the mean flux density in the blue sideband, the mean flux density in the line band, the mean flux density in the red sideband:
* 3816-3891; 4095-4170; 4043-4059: -2.78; 4.03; 8.53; 8.61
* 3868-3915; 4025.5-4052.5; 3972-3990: 1.20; 5.15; 6.85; 8.72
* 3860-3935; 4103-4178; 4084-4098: -2.11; 4.9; 9.04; 8.62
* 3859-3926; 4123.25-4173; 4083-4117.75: -3.78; 5.12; 8.79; 8.58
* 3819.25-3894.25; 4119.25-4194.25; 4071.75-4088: -3.00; 4.08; 8.84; 8.62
